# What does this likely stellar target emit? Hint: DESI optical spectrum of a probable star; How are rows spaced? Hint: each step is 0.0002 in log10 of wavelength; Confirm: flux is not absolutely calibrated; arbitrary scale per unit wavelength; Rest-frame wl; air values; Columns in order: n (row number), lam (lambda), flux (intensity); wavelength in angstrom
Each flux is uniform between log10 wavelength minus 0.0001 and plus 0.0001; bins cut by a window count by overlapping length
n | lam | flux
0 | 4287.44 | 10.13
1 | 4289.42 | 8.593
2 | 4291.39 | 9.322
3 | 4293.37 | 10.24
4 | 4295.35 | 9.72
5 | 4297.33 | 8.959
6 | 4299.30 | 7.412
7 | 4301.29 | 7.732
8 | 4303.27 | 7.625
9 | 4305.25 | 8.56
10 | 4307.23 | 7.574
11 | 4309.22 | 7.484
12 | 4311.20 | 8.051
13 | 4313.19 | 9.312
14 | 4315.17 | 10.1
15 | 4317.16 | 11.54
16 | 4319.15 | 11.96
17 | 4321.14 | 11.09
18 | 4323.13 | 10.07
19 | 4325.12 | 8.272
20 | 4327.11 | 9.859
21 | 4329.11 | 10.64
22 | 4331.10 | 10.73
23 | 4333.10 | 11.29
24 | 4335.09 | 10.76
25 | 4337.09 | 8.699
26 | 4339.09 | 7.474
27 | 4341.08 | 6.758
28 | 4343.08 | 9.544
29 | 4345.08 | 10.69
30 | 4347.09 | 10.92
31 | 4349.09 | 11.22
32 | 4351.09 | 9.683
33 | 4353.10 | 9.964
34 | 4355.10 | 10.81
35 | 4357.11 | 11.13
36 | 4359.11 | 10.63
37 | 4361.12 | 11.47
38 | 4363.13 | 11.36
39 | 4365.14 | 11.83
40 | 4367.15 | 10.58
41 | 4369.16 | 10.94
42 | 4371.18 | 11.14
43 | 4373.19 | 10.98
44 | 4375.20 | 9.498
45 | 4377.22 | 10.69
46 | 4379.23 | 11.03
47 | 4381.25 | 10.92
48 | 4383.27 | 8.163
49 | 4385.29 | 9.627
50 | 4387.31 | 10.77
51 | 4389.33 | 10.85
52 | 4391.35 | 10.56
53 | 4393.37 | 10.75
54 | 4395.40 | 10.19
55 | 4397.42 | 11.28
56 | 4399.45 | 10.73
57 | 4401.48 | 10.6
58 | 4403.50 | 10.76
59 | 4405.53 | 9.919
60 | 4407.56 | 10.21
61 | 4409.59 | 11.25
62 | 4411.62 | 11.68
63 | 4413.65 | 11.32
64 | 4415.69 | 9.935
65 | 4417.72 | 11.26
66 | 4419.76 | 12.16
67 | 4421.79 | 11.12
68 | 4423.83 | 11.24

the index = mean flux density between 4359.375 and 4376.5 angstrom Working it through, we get 11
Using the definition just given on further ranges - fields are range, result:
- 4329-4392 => 10.4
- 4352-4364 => 10.9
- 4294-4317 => 8.55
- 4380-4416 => 10.5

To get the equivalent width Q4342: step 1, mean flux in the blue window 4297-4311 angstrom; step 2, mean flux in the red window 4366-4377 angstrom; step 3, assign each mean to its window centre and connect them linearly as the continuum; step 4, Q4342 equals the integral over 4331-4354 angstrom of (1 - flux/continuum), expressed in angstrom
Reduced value -0.8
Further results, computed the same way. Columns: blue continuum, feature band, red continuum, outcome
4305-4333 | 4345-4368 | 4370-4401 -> -1.6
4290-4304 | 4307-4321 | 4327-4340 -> -0.5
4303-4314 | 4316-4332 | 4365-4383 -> -3.3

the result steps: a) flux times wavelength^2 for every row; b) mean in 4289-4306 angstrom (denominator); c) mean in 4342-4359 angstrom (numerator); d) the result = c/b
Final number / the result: 1.24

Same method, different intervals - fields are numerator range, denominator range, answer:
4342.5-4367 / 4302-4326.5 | 1.18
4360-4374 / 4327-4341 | 1.17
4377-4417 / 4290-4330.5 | 1.18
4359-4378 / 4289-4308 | 1.31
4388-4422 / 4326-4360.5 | 1.11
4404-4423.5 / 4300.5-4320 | 1.28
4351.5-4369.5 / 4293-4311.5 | 1.36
